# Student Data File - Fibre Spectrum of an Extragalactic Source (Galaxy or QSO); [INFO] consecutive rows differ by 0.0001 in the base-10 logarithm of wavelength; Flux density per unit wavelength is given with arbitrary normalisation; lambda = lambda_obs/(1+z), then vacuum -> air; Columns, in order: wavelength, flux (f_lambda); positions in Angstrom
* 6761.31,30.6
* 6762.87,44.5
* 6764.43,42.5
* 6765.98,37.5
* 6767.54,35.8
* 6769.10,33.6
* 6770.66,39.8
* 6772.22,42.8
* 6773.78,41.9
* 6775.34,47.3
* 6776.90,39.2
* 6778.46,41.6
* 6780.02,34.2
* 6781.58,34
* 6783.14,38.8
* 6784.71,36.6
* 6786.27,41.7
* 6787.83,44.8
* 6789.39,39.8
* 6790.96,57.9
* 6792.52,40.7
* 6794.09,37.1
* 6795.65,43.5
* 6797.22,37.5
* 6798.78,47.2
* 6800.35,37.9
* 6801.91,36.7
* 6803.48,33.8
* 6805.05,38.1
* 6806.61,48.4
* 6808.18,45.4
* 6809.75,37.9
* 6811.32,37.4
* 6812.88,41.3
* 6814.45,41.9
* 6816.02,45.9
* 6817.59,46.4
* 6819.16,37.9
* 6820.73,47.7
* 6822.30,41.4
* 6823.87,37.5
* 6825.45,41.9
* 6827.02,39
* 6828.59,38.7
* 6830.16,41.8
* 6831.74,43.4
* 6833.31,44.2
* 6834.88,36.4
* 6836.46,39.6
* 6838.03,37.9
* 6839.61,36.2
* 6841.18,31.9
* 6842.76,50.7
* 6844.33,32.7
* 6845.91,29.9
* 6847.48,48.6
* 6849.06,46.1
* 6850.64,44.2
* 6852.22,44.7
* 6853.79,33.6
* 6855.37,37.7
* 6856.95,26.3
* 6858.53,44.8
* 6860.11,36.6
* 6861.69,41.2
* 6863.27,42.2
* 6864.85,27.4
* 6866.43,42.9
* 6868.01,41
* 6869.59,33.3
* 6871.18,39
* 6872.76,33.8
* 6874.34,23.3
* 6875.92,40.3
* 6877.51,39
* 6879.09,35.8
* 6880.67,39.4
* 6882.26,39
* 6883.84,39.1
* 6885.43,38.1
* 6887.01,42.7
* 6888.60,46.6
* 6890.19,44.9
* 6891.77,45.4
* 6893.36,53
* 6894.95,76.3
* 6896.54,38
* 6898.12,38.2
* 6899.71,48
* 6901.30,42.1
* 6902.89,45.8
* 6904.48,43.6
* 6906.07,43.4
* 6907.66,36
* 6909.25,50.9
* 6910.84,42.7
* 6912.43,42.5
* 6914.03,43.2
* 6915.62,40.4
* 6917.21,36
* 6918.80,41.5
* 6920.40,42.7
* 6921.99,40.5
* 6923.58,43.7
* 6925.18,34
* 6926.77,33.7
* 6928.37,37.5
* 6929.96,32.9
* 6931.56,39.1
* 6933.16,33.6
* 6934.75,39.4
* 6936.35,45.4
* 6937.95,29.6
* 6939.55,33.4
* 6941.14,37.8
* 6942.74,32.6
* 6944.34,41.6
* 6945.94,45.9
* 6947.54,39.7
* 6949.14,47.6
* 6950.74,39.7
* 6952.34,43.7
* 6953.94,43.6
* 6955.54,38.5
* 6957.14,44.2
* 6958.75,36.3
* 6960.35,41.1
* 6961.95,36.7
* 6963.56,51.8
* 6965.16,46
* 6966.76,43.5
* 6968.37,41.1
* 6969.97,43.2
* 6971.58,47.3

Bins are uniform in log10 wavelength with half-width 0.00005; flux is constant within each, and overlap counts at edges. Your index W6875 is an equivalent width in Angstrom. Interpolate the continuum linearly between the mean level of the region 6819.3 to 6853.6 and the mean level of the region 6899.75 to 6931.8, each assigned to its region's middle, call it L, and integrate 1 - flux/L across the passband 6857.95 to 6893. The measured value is 1.4 Angstrom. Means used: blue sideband 40.5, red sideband 40.8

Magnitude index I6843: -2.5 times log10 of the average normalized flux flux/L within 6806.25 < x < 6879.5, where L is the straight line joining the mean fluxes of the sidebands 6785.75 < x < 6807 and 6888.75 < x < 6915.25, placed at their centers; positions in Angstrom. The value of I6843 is 0.10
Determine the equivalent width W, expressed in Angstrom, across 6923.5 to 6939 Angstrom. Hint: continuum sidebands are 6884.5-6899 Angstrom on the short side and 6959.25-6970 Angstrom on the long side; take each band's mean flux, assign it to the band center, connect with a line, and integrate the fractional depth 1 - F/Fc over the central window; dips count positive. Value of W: 2.9 Angstrom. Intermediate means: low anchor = 47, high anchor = 43.2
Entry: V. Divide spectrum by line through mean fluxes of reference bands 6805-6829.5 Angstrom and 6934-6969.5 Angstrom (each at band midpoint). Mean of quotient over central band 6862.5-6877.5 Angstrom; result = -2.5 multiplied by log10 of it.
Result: 0.15 mag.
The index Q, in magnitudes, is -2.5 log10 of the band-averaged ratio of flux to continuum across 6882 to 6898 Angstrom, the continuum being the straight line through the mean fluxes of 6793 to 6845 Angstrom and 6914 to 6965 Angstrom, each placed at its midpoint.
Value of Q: -0.158 mag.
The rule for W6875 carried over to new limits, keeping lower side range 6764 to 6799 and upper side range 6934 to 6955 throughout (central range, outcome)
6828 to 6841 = 0.3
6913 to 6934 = 0.9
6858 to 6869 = 0.3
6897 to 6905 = -0.6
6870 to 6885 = 1.4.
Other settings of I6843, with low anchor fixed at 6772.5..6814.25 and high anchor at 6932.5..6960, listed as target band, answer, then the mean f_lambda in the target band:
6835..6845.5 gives 0.076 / 37.7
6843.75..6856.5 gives 0.026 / 39.4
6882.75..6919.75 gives -0.109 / 44.2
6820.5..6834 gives -0.023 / 41.5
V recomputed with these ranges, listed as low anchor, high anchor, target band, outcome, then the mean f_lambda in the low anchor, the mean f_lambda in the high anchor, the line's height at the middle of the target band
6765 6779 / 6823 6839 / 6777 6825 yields -0.03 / 40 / 40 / 40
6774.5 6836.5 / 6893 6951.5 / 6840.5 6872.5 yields 0.07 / 41.1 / 41.3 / 41.2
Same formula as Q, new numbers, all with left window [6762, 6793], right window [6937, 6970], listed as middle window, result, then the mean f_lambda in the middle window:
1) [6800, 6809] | 0.02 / 40.2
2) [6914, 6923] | 0.00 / 40.6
